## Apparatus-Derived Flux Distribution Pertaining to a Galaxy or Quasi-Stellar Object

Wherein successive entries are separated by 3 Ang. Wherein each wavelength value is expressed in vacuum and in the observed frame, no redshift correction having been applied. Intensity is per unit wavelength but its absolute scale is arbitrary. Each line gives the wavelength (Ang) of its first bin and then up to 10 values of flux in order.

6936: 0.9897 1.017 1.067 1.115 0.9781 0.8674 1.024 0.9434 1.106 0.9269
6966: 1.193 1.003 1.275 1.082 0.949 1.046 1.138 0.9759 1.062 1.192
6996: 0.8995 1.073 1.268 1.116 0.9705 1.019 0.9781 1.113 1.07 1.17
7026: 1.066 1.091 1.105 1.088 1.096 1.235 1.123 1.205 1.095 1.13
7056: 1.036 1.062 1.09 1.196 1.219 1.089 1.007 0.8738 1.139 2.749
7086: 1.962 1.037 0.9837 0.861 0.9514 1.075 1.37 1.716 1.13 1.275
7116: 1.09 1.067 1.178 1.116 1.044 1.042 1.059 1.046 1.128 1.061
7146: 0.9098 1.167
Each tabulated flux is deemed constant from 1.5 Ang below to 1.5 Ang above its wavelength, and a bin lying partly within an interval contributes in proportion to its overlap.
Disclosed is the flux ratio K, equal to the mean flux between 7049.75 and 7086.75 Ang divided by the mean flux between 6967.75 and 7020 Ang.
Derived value 1.19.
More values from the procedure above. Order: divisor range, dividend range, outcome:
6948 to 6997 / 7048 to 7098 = 1.16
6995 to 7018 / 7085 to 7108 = 1.15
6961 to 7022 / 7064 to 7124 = 1.17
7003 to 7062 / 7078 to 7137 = 1.14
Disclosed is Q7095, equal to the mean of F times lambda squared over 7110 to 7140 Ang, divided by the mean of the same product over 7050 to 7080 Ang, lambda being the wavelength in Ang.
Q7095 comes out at 1.0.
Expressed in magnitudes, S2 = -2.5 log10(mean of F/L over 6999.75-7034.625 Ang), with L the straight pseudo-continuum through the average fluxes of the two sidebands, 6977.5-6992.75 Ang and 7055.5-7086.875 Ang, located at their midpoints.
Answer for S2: 0.06 mag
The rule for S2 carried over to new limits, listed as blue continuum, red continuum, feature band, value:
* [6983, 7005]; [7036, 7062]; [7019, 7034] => 0.006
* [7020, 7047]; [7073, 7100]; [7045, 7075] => 0.083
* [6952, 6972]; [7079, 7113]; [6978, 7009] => 0.050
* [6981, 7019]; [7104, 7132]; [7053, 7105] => -0.055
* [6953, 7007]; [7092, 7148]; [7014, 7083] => -0.044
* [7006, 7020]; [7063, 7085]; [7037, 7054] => 0.038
